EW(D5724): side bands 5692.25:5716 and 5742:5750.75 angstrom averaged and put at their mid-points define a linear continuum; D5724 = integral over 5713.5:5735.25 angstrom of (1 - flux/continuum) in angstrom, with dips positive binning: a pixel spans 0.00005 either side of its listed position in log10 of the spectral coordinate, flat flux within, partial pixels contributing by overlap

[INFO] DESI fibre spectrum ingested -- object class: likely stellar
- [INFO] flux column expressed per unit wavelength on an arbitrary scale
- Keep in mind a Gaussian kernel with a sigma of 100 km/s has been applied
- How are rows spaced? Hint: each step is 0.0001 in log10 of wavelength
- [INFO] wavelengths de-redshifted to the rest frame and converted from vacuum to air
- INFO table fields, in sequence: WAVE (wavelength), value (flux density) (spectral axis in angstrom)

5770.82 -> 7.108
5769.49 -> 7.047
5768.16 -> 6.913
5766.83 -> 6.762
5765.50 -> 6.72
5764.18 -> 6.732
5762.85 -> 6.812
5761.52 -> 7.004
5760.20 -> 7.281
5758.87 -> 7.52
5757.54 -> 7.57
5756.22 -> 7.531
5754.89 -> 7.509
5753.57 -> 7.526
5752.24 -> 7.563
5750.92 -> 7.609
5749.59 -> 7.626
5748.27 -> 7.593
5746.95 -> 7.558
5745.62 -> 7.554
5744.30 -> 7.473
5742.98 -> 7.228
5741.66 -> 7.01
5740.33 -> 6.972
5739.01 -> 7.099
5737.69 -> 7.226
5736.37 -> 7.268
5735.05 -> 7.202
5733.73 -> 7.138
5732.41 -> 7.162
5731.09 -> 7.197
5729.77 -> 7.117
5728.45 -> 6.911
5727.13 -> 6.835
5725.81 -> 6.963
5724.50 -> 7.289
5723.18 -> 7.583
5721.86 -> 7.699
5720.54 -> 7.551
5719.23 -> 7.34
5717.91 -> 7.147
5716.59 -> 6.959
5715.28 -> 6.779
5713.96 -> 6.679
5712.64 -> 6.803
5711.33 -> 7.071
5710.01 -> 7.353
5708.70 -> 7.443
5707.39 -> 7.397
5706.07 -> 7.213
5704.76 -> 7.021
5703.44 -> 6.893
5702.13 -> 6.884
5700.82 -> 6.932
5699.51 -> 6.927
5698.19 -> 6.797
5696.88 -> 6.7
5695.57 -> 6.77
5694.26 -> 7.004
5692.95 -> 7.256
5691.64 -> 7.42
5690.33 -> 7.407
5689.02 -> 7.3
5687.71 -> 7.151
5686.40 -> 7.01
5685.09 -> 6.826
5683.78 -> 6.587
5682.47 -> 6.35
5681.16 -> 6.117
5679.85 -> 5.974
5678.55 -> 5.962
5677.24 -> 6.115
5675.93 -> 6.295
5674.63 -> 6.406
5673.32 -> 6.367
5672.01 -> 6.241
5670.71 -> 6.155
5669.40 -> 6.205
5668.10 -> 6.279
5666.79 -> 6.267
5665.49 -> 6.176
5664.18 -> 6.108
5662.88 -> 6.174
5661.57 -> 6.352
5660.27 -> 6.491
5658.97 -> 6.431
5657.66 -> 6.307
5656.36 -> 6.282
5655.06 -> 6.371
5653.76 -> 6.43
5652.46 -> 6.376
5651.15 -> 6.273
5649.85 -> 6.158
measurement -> 0.2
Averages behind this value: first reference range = 7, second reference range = 7.49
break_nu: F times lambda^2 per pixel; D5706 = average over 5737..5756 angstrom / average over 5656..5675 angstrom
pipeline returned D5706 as 1.2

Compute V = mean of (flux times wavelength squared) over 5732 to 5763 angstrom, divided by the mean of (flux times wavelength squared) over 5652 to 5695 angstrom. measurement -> 1.16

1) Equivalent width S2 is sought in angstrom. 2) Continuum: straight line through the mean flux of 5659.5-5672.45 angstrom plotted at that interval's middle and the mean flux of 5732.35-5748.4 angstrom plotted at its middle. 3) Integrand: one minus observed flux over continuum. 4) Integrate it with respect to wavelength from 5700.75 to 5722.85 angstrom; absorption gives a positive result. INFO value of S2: -0.9 angstrom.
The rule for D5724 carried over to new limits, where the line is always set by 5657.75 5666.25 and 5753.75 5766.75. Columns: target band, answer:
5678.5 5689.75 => -0.23 angstrom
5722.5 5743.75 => -0.63 angstrom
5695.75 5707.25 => -0.50 angstrom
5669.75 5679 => 0.25 angstrom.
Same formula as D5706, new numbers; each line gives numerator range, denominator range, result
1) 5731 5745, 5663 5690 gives 1.15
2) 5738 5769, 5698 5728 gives 1.04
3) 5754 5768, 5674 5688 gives 1.14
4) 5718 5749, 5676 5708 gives 1.08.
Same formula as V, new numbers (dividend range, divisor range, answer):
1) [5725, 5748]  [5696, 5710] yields 1.03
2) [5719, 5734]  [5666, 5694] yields 1.12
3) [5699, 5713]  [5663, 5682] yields 1.16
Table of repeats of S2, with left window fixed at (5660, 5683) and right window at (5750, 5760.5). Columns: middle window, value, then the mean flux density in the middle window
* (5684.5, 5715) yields -1.8 angstrom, 7.05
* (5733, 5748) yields 0.1 angstrom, 7.26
